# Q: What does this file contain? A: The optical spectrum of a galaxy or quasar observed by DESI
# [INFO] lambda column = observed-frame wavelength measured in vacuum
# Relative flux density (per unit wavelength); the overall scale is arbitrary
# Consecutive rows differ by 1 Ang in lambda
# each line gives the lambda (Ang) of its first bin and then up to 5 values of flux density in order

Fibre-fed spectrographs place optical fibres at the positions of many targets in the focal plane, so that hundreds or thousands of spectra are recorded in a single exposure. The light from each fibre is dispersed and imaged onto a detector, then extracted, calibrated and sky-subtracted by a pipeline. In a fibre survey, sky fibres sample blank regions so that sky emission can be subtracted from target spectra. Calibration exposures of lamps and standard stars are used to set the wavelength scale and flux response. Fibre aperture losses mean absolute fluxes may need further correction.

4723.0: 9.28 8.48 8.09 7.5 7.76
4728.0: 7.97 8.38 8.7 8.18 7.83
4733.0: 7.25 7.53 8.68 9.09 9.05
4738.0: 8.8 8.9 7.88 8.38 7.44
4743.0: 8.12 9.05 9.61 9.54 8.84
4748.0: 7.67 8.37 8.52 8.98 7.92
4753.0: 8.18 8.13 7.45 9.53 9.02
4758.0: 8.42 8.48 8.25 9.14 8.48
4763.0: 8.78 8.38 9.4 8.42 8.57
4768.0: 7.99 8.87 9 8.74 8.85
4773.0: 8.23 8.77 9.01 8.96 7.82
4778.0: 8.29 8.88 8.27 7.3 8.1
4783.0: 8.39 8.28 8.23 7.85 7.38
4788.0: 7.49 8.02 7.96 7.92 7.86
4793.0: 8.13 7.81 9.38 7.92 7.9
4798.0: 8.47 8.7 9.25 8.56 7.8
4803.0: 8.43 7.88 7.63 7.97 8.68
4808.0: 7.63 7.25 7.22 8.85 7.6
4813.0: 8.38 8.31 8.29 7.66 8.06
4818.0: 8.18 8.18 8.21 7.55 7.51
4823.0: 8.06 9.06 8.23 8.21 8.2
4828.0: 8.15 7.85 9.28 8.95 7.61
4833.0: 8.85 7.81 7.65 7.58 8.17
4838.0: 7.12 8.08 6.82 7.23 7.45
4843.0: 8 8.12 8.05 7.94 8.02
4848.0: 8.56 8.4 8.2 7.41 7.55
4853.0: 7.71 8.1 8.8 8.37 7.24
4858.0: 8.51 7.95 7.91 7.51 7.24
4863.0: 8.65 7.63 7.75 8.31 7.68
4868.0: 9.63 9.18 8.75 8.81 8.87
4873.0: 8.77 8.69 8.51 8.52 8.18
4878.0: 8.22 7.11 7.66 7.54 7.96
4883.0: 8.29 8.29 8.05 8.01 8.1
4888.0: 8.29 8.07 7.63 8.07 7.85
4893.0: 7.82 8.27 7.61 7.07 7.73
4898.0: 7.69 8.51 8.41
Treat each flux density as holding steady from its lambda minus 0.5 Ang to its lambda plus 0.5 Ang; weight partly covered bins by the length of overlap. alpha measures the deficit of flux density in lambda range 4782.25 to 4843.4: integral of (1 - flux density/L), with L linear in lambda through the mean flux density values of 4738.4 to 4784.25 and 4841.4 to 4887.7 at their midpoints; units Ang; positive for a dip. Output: 2.0 Ang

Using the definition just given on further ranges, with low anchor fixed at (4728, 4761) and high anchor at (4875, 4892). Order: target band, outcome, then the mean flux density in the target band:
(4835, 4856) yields 0.7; 7.87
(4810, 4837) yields 0.2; 8.15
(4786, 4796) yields 0.4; 7.98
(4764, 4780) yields -0.5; 8.63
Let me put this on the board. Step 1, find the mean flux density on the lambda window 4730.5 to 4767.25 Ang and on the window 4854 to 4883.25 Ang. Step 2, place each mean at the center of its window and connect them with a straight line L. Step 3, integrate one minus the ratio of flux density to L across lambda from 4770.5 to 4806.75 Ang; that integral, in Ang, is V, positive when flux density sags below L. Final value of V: 0.7 Ang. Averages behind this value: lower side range 8.49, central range 8.24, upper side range 8.21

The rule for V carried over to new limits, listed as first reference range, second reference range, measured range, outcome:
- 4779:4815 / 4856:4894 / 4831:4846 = 0.6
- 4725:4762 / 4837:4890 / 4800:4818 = 0.4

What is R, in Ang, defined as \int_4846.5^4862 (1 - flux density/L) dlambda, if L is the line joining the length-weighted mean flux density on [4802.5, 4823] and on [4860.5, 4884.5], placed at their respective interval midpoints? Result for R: 0.3 Ang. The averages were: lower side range 7.98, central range 7.99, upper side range 8.24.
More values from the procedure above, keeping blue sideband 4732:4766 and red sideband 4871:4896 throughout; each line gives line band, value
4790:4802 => 0.1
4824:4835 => -0.1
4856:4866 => 0.4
